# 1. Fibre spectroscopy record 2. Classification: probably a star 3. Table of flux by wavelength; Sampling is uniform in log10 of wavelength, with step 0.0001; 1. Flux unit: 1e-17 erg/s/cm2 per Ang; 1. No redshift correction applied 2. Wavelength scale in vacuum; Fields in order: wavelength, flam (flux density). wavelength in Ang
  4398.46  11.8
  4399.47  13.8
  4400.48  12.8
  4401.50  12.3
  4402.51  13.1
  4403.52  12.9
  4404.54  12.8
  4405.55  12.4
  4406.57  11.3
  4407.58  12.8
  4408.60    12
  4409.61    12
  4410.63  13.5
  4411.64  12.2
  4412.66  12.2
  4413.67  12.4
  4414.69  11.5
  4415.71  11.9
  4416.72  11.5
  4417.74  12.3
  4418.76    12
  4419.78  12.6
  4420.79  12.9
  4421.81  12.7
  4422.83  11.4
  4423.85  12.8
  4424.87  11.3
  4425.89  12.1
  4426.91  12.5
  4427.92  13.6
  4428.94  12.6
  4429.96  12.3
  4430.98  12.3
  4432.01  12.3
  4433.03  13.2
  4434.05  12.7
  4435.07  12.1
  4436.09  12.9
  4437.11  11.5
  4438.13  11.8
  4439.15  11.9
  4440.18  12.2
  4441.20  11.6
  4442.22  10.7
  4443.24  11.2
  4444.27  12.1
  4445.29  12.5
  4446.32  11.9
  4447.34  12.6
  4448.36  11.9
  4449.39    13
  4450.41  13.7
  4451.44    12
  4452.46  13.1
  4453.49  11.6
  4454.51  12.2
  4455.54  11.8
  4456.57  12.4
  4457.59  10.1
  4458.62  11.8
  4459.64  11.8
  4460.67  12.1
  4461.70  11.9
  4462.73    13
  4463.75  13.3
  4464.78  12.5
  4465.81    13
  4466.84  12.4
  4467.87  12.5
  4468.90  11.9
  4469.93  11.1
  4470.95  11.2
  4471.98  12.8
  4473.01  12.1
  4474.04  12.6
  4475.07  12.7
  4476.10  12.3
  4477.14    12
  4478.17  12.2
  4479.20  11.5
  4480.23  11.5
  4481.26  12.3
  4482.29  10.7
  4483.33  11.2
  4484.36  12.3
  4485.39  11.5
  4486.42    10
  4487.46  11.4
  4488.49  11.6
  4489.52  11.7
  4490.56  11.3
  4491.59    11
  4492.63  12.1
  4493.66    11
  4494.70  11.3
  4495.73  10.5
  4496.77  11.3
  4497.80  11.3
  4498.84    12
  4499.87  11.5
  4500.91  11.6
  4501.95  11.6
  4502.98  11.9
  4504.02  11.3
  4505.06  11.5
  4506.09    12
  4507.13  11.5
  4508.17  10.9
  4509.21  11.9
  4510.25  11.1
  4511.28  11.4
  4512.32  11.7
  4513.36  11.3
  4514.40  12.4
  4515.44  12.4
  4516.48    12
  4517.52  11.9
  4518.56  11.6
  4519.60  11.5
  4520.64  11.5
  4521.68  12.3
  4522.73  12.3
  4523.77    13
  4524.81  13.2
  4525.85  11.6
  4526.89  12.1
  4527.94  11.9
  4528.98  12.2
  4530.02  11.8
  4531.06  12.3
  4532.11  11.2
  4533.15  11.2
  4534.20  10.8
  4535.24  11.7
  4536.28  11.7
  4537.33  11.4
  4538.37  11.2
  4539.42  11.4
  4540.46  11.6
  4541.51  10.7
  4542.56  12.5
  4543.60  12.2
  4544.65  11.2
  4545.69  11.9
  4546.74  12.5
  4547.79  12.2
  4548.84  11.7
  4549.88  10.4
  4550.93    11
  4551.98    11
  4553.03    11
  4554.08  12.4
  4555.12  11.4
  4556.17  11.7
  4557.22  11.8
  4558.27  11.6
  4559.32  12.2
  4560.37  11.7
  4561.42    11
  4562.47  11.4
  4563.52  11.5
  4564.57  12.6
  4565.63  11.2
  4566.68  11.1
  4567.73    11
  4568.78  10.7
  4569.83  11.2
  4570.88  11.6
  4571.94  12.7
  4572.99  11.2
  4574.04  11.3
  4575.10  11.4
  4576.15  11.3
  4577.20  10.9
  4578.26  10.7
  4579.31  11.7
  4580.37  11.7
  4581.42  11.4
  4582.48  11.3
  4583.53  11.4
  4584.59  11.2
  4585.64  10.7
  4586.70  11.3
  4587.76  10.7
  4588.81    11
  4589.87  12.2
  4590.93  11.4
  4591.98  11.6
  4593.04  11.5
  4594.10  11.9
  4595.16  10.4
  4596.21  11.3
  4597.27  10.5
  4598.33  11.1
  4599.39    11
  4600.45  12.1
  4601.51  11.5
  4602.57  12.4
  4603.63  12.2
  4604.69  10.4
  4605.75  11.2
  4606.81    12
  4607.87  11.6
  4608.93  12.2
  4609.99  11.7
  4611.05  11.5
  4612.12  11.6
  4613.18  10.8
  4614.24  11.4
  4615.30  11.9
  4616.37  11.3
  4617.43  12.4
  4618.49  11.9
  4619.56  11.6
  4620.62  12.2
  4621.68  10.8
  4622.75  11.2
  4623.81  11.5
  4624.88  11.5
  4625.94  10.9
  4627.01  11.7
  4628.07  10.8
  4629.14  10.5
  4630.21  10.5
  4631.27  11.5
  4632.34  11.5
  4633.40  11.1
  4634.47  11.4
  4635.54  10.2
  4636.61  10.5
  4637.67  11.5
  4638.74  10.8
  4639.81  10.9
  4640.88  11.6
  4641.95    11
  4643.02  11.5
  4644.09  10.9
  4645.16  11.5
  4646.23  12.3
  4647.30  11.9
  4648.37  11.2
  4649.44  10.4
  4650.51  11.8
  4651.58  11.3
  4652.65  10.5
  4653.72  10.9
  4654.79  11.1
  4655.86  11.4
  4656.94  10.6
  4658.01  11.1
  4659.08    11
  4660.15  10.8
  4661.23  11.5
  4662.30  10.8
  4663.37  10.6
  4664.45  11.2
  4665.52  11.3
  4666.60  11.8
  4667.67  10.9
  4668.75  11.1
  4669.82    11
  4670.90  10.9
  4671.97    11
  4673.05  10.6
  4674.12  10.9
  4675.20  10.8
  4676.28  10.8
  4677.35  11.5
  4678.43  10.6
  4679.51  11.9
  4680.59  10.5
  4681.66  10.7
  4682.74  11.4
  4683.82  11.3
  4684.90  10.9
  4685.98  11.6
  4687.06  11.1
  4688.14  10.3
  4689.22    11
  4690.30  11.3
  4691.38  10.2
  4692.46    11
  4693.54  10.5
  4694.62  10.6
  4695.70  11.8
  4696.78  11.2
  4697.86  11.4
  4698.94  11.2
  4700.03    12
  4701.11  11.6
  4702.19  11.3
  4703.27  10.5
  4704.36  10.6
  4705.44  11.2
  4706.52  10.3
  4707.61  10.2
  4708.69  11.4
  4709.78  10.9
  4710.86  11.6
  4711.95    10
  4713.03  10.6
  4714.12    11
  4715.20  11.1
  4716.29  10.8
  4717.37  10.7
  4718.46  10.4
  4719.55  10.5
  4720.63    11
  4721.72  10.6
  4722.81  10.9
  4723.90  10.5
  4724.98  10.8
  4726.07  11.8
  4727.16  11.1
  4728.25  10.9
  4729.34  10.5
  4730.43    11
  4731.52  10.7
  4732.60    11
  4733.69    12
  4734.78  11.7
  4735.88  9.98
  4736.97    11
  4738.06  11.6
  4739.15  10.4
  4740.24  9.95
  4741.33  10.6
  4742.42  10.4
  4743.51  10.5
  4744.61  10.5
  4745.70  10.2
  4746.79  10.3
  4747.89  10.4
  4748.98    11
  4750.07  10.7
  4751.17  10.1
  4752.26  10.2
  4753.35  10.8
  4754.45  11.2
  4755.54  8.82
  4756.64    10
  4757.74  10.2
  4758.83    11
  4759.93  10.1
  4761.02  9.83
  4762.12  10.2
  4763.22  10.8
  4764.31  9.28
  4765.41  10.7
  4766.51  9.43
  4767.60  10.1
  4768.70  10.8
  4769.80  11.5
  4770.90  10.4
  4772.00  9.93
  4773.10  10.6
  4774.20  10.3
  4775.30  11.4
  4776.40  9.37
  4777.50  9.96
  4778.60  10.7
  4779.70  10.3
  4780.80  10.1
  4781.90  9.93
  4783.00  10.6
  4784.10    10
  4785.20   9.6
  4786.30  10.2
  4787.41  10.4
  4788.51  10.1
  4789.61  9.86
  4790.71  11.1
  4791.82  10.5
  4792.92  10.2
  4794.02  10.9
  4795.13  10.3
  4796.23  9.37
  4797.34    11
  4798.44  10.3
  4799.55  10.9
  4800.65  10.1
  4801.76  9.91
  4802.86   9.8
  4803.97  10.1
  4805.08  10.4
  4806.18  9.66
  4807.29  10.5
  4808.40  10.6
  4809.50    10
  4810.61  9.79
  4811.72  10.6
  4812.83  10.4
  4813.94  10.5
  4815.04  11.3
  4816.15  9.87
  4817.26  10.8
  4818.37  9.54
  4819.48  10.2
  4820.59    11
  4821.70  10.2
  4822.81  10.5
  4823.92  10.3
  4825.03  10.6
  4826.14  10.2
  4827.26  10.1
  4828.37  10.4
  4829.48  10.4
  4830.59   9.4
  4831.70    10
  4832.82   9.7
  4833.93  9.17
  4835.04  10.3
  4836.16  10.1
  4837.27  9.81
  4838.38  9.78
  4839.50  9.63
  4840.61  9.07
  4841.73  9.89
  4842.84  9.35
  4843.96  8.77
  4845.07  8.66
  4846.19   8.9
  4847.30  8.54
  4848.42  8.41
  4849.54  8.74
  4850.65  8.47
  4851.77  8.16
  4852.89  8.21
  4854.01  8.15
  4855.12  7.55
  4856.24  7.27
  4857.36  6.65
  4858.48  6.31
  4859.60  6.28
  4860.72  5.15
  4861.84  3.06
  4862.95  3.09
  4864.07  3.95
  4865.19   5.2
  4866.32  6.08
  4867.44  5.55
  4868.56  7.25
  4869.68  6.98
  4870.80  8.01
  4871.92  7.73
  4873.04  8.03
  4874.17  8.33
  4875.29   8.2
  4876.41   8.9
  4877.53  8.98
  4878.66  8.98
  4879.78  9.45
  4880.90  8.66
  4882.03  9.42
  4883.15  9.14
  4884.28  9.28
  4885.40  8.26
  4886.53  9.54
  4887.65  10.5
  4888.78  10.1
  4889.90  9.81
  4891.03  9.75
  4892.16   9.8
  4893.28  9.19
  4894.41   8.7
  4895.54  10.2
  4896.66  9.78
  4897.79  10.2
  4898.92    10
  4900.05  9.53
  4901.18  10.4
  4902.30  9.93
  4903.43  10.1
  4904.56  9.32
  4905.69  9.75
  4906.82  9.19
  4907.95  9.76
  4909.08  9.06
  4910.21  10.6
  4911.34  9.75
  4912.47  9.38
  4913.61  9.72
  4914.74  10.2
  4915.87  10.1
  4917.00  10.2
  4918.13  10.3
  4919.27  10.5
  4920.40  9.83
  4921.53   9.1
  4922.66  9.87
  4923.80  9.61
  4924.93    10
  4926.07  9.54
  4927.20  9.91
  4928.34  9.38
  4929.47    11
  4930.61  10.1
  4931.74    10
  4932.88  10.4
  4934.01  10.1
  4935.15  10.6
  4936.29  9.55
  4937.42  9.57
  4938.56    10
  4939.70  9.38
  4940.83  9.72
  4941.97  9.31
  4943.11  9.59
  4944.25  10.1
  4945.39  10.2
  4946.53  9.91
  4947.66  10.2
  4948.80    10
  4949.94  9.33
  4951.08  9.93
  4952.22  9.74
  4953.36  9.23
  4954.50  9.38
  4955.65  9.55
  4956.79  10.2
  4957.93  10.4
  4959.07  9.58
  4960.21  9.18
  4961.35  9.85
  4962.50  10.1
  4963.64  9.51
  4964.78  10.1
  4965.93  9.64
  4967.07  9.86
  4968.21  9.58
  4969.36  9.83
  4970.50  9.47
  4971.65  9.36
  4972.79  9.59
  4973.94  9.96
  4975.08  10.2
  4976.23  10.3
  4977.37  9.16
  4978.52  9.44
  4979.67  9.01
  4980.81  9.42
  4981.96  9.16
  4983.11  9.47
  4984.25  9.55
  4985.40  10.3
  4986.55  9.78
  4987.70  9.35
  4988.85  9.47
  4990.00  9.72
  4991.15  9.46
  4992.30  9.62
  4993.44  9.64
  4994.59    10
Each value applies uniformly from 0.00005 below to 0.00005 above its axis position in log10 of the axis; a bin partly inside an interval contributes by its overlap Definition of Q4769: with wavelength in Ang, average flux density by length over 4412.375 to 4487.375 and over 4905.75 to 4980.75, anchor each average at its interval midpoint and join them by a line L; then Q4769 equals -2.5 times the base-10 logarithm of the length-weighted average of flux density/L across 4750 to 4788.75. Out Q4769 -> 0.036 mag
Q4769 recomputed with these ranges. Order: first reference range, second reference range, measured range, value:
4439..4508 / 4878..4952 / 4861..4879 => 0.43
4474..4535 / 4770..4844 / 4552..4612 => -0.01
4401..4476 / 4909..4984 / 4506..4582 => 0.01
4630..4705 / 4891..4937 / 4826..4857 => 0.12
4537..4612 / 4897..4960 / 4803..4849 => 0.04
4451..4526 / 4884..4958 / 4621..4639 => 0.01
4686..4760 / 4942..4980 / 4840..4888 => 0.29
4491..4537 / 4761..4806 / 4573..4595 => 0.00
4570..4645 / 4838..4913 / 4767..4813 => -0.10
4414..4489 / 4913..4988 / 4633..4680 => 0.00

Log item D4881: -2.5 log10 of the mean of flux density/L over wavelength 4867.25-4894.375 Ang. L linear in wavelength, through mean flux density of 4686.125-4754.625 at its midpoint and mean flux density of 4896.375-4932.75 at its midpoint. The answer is 0.15 mag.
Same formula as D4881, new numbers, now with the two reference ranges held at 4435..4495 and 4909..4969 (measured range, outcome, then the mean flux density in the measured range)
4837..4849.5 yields 0.13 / 9.13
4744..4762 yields 0.04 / 10.3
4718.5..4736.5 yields -0.01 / 10.9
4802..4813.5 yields 0.03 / 10.2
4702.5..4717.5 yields 0.01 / 10.8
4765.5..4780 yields 0.02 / 10.4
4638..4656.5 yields -0.01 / 11.2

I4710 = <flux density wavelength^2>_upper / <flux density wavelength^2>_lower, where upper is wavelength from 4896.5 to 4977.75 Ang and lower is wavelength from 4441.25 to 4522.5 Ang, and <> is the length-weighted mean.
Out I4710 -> 1.01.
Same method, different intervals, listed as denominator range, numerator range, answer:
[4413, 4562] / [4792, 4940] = 0.92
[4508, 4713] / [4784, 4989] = 0.93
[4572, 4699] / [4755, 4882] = 0.90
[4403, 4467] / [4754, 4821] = 0.98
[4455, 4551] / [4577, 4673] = 1.01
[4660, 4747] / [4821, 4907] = 0.85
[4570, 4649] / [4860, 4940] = 0.90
